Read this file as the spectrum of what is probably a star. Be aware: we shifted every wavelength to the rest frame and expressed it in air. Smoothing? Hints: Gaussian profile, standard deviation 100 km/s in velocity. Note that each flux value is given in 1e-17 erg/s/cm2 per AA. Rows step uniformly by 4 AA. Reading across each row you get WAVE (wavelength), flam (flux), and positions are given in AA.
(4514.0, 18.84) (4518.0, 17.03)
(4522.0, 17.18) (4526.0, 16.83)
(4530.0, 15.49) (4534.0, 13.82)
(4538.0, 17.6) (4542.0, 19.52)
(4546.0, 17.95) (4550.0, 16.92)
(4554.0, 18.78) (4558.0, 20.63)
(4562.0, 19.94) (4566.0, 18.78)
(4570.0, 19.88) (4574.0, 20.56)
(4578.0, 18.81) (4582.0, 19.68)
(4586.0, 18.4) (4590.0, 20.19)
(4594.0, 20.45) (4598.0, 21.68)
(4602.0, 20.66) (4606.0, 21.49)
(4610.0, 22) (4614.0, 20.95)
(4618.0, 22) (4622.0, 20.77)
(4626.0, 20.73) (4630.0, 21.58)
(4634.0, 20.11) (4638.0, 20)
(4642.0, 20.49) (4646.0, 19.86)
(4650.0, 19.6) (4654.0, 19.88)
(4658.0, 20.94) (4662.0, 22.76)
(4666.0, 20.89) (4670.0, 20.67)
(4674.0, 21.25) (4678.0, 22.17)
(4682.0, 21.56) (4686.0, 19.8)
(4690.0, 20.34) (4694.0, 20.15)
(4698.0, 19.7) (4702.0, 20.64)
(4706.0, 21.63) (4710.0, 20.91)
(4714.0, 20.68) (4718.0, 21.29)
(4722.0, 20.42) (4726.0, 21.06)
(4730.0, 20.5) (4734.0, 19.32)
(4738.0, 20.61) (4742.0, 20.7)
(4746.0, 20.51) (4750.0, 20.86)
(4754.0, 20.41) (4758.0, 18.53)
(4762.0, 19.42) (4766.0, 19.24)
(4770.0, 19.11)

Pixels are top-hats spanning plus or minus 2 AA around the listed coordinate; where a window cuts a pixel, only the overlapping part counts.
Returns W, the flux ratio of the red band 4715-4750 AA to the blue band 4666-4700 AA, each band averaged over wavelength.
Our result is 1.0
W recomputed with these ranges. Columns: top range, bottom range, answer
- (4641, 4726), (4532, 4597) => 1.10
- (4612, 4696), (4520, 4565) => 1.17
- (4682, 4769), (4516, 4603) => 1.09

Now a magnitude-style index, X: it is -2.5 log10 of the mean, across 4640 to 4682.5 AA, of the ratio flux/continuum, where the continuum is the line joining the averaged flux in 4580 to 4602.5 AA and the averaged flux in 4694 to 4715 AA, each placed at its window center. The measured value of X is -0.022 mag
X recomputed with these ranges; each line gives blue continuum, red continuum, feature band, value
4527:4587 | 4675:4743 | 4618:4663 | -0.05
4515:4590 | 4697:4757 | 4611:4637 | -0.10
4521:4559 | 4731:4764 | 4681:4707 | -0.06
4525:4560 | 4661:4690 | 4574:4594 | -0.05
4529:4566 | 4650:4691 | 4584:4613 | -0.08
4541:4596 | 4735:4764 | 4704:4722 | -0.06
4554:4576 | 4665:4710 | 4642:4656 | 0.03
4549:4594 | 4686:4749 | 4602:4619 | -0.09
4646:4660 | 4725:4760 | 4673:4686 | -0.07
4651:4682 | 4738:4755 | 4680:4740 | 0.02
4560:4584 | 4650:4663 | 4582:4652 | -0.02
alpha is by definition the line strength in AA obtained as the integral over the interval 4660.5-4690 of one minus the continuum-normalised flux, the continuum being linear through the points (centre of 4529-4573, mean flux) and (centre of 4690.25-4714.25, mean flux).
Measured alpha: -1.5 AA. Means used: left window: 18.2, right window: 20.6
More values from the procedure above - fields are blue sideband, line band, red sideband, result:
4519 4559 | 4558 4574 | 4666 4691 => -1.5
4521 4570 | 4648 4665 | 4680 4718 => -0.8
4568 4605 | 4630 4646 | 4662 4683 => 0.4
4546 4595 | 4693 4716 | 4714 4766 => -0.6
